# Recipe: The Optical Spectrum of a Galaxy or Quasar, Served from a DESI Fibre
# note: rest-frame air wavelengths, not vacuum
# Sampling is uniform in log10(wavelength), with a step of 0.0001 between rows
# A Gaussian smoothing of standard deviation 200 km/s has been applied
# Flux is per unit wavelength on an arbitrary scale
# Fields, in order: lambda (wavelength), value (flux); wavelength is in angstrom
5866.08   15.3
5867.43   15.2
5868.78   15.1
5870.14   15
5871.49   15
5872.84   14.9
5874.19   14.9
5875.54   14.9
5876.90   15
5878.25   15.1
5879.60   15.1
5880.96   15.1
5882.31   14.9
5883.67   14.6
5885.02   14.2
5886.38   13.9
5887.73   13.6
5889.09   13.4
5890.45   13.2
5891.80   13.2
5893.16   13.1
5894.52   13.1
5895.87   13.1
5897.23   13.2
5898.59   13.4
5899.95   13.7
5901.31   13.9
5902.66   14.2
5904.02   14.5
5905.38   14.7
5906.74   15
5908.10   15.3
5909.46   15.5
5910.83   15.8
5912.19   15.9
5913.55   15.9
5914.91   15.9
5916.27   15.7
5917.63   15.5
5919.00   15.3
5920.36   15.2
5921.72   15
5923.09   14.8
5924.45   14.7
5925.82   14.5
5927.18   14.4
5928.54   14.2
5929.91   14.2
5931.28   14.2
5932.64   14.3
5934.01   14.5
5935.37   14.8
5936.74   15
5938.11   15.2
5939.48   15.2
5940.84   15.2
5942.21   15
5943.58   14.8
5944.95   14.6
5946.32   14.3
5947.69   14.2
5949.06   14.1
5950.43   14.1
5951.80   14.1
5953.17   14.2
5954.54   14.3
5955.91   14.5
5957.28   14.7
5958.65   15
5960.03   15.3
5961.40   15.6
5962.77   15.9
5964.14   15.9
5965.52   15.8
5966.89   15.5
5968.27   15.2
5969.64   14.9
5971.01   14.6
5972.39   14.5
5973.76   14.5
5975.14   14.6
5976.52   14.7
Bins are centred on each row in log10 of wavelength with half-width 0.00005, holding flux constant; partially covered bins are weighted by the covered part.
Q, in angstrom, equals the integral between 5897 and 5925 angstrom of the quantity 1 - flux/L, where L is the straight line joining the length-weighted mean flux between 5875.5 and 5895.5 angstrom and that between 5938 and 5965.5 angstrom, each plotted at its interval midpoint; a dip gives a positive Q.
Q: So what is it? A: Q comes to -1.1 angstrom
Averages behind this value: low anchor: 14.1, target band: 14.9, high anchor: 14.8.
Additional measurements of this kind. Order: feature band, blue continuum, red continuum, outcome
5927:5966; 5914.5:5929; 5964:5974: 0.8 angstrom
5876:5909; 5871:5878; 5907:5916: 2.6 angstrom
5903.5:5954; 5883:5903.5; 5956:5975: -1.8 angstrom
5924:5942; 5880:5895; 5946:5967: -0.2 angstrom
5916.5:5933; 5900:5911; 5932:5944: 0.1 angstrom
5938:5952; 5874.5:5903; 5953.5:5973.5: 0.2 angstrom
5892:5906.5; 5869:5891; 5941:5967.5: 0.9 angstrom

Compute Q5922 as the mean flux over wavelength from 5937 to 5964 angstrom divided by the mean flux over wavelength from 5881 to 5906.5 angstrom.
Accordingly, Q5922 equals 1.07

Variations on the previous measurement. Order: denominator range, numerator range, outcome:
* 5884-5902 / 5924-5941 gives 1.08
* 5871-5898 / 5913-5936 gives 1.05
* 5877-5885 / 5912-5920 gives 1.05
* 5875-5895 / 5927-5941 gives 1.03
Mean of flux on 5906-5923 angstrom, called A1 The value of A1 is 15.5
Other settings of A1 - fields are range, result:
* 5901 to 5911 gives 14.8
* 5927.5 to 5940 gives 14.6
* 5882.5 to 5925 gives 14.5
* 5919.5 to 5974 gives 14.8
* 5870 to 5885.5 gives 14.9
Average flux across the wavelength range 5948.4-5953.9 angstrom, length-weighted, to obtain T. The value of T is 14.1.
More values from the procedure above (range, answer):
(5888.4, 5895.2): 13.2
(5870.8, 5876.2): 15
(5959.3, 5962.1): 15.4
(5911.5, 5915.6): 15.9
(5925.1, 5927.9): 14.5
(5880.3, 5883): 15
